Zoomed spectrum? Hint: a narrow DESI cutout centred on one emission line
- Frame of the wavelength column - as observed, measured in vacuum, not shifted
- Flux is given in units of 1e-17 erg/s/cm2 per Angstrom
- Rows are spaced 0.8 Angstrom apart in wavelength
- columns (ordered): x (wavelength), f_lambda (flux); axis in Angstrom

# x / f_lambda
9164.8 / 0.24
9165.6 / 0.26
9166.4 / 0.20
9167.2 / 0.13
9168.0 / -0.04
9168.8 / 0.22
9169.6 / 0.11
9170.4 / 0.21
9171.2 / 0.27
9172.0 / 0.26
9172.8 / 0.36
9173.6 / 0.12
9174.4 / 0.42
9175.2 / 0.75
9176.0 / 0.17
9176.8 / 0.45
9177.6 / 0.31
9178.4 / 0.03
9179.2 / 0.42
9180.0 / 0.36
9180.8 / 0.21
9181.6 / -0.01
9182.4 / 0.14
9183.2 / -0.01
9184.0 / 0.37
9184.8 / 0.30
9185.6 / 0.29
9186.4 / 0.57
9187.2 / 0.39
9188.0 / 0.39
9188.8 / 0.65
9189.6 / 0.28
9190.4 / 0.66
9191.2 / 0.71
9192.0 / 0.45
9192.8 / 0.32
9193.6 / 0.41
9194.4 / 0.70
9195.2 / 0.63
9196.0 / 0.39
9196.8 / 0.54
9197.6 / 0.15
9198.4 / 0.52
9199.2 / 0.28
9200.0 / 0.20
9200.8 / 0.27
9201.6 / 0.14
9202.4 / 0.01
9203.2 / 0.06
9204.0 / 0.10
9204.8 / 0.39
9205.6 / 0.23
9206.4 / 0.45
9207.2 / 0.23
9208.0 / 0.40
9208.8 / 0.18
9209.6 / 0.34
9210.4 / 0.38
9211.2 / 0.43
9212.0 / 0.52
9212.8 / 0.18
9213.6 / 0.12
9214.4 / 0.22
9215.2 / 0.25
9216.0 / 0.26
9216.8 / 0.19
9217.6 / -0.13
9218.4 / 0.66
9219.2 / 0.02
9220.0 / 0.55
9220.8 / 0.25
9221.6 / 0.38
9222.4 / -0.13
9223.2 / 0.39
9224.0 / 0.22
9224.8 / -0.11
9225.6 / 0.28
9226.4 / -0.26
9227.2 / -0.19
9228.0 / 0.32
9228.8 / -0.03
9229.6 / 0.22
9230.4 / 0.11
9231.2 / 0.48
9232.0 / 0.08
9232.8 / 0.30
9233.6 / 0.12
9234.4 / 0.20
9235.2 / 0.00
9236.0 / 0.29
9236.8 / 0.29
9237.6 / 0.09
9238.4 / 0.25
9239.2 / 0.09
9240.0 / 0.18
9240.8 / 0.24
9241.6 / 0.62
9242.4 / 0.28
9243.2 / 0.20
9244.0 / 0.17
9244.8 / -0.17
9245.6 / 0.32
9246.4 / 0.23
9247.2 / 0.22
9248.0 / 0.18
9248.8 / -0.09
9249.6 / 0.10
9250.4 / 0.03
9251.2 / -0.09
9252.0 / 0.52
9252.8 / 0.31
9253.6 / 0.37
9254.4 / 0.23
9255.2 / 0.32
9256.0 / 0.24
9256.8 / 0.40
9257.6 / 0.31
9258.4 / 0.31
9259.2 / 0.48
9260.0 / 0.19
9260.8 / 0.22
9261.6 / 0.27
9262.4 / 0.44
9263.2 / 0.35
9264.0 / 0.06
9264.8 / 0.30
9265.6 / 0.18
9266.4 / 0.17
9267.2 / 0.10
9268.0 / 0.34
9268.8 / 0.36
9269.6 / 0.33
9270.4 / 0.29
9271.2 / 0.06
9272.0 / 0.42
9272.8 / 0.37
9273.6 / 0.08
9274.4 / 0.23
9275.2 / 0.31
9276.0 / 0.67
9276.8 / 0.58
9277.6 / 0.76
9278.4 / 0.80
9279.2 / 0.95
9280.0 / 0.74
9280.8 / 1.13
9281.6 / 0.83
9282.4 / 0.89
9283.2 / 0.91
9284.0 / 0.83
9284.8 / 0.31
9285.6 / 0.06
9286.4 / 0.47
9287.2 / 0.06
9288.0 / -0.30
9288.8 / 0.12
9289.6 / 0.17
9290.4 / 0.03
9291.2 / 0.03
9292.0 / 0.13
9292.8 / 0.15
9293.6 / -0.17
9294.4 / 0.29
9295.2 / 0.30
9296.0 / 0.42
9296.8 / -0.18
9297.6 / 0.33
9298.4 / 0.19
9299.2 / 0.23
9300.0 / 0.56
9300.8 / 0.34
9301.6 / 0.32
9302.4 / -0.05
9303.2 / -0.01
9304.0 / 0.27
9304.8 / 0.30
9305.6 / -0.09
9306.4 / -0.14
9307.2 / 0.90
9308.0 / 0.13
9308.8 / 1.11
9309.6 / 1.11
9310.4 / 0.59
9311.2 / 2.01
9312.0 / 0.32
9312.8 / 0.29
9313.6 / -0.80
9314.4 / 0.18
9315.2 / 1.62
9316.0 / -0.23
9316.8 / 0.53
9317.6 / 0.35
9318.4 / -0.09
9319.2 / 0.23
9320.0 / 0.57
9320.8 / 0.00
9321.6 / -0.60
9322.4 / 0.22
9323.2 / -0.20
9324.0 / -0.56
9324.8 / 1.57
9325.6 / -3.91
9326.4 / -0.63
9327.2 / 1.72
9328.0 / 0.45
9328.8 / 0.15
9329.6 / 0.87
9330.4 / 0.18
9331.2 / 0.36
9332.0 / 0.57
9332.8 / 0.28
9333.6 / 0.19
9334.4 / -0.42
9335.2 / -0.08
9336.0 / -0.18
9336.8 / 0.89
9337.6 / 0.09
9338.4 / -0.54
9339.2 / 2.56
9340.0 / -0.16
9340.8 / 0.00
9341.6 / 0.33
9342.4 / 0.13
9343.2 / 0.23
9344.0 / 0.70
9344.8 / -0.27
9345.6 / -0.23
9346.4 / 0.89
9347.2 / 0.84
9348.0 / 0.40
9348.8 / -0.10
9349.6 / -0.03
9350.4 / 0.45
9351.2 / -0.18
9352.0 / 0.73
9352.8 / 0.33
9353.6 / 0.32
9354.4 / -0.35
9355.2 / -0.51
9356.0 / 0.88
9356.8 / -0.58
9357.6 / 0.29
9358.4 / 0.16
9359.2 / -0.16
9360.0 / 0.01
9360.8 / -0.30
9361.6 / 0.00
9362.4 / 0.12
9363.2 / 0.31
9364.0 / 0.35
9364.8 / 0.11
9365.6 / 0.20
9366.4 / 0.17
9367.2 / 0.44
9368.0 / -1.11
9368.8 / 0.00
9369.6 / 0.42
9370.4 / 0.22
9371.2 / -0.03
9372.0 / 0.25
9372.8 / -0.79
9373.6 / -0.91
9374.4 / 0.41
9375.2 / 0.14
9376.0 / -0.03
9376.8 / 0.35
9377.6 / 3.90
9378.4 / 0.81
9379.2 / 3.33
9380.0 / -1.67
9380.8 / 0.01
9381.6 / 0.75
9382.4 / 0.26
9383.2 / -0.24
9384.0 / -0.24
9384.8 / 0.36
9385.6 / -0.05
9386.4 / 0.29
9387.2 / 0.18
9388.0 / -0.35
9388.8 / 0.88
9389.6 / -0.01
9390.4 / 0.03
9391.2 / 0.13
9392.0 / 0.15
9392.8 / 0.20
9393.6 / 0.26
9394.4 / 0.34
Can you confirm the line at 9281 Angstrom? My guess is [O III]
